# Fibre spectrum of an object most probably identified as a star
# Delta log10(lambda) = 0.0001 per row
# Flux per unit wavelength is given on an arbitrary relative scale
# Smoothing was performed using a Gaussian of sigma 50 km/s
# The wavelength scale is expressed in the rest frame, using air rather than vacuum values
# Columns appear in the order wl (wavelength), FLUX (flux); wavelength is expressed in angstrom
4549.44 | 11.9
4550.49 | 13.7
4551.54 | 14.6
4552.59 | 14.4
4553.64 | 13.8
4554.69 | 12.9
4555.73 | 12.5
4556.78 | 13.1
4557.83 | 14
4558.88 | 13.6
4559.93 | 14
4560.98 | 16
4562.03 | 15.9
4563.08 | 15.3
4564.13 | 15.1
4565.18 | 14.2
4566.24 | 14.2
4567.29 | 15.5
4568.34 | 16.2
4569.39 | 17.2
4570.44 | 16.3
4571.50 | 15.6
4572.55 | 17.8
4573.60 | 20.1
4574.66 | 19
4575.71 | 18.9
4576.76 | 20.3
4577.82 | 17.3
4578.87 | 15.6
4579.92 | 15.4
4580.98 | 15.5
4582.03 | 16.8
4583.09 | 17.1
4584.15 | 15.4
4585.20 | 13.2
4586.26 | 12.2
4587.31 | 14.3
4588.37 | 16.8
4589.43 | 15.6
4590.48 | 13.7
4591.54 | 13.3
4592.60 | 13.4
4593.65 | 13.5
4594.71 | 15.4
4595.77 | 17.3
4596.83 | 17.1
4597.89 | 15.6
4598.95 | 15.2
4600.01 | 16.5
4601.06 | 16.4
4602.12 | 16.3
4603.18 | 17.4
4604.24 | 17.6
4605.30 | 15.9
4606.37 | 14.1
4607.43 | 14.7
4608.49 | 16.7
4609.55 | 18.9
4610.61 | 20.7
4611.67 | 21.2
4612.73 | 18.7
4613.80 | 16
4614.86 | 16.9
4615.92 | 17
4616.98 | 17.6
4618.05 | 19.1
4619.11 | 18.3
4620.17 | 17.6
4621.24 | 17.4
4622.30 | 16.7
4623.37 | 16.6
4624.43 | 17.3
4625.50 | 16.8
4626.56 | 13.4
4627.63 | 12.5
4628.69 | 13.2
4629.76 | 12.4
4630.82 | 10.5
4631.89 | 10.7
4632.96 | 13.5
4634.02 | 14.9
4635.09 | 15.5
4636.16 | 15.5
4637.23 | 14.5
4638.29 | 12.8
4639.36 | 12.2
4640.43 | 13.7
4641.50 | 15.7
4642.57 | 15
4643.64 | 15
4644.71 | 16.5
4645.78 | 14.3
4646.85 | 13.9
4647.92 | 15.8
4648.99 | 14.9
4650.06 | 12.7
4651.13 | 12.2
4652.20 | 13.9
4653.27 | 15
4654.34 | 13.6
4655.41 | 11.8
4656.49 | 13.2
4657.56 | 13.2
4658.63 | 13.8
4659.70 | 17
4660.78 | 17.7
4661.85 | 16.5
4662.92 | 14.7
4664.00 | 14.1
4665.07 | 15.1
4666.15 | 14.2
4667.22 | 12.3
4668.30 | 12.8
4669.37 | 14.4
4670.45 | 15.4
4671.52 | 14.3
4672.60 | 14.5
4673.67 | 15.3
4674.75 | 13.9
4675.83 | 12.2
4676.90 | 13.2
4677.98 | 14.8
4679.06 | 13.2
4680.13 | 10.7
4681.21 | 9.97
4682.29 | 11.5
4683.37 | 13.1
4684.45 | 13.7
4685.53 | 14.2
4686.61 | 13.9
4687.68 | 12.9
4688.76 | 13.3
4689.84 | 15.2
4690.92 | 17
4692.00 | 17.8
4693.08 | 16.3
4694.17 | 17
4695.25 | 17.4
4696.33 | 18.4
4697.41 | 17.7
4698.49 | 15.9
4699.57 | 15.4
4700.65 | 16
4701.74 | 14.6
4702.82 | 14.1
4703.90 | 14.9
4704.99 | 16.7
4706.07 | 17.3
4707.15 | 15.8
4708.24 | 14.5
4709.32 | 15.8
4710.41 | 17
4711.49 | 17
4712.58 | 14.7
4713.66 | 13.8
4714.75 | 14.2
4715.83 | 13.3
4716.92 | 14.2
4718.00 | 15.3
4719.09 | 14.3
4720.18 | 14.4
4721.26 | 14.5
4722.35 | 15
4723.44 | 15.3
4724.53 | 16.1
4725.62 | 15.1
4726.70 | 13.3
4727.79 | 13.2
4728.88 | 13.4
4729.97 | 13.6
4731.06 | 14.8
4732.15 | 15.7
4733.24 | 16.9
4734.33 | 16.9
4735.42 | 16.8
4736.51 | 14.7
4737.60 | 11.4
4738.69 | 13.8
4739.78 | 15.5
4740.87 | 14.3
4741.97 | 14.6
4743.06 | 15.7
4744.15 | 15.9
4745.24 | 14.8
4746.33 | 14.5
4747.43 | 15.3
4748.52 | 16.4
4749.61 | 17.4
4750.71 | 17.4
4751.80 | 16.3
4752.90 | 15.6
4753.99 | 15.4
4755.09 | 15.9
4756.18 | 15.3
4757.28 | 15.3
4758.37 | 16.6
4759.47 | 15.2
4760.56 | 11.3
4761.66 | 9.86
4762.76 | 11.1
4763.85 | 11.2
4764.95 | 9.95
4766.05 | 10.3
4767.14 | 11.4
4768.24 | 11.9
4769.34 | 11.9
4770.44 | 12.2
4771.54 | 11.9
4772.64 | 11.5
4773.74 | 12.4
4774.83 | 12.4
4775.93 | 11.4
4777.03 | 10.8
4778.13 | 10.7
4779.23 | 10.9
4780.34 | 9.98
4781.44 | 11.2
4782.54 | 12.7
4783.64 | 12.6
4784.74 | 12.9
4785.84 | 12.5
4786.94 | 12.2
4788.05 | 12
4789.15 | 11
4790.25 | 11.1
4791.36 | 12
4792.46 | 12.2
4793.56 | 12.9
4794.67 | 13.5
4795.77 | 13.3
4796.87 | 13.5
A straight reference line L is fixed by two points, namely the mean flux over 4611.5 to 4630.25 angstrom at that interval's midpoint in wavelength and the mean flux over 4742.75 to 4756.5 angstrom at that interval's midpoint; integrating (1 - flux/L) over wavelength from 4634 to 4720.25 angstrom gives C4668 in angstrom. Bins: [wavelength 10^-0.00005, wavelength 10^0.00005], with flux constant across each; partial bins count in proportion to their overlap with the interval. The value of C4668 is 8.5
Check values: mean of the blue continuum 16.5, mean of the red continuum 15.9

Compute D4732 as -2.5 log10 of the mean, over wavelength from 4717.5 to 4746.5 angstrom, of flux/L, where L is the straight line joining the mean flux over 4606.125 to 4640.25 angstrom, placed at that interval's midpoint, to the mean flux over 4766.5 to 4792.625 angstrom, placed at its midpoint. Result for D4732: -0.15 mag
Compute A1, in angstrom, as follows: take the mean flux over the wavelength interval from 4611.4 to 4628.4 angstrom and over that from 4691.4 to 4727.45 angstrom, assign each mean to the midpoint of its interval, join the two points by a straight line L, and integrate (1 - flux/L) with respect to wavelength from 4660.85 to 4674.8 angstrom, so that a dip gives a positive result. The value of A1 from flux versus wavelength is 1.4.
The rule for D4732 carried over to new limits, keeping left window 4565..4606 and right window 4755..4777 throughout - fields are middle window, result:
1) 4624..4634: 0.13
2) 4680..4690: 0.09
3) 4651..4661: 0.04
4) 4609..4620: -0.19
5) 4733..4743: -0.16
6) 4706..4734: -0.13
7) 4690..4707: -0.19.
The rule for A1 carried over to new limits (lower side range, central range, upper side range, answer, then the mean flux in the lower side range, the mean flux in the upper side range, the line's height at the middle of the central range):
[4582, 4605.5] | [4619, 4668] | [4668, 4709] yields 1.93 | 15.4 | 14.7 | 15.1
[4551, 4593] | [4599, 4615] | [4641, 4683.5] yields -2.45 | 15.4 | 14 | 14.9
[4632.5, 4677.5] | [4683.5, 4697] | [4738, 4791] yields -1.56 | 14.3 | 13.2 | 13.9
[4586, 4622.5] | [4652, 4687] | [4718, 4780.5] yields 3.33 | 16.5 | 13.9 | 15.3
